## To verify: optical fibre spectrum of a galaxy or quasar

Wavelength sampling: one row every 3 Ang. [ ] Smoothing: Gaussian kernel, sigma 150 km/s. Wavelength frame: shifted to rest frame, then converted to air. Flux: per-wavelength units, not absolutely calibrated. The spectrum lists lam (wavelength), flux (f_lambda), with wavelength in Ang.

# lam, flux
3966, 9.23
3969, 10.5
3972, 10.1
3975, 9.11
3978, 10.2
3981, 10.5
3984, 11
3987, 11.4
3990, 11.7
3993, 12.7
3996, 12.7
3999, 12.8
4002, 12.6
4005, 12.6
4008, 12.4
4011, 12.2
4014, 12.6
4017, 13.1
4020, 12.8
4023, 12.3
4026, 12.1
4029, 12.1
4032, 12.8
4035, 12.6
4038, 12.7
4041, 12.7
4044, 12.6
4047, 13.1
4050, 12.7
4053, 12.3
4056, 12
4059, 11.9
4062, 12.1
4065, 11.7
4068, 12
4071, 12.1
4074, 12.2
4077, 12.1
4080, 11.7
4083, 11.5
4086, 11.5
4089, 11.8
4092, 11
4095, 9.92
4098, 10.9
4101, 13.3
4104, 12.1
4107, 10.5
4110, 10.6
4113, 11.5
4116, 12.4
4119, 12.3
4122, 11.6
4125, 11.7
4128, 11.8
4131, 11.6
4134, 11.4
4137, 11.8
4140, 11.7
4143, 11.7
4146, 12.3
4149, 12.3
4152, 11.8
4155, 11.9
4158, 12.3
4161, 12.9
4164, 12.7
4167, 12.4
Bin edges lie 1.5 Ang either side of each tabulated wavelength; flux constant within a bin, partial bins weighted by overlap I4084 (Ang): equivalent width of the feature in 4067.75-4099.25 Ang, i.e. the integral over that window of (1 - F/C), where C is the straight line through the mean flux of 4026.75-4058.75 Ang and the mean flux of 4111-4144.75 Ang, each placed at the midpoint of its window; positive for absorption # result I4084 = 1.7 Ang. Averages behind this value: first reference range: 12.5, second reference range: 11.8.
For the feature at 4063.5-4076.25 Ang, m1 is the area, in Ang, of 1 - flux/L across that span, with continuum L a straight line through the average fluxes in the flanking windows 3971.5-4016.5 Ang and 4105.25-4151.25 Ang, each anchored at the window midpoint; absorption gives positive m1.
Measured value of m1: -0.3 Ang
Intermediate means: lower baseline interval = 11.7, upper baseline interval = 11.7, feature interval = 12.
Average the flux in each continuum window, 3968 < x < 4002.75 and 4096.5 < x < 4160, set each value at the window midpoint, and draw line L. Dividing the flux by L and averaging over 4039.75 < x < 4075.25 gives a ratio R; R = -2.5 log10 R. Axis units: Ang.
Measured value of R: -0.07 mag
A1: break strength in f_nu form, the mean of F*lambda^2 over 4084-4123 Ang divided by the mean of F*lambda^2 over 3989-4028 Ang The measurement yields 1.0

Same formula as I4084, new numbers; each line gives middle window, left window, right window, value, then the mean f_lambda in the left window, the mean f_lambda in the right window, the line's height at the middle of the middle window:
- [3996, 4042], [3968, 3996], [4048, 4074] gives -4.4 Ang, 10.9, 12.1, 11.5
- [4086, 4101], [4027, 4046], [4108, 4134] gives 0.9 Ang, 12.6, 11.6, 12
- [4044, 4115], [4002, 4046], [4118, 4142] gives 2.0 Ang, 12.6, 11.7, 12.1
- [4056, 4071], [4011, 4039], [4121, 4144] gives 0.3 Ang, 12.5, 11.7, 12.2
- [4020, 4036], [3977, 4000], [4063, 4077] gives -0.8 Ang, 11.6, 12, 11.8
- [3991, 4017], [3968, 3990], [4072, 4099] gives -4.6 Ang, 10.5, 11.4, 10.7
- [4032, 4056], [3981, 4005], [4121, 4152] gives -1.4 Ang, 12.1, 11.8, 12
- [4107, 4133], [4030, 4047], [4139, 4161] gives 1.3 Ang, 12.7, 12.1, 12.2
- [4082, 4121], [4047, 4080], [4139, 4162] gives 2.0 Ang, 12.1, 12.1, 12.1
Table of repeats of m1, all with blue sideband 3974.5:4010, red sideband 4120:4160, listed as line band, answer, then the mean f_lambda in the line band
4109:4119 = 0.1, 11.7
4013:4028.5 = -1.1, 12.5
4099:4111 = 0.2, 11.6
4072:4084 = -0.1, 11.9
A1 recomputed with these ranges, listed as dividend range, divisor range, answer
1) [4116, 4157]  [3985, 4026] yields 1.02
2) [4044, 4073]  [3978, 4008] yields 1.06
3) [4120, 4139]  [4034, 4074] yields 0.98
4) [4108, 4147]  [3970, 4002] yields 1.11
